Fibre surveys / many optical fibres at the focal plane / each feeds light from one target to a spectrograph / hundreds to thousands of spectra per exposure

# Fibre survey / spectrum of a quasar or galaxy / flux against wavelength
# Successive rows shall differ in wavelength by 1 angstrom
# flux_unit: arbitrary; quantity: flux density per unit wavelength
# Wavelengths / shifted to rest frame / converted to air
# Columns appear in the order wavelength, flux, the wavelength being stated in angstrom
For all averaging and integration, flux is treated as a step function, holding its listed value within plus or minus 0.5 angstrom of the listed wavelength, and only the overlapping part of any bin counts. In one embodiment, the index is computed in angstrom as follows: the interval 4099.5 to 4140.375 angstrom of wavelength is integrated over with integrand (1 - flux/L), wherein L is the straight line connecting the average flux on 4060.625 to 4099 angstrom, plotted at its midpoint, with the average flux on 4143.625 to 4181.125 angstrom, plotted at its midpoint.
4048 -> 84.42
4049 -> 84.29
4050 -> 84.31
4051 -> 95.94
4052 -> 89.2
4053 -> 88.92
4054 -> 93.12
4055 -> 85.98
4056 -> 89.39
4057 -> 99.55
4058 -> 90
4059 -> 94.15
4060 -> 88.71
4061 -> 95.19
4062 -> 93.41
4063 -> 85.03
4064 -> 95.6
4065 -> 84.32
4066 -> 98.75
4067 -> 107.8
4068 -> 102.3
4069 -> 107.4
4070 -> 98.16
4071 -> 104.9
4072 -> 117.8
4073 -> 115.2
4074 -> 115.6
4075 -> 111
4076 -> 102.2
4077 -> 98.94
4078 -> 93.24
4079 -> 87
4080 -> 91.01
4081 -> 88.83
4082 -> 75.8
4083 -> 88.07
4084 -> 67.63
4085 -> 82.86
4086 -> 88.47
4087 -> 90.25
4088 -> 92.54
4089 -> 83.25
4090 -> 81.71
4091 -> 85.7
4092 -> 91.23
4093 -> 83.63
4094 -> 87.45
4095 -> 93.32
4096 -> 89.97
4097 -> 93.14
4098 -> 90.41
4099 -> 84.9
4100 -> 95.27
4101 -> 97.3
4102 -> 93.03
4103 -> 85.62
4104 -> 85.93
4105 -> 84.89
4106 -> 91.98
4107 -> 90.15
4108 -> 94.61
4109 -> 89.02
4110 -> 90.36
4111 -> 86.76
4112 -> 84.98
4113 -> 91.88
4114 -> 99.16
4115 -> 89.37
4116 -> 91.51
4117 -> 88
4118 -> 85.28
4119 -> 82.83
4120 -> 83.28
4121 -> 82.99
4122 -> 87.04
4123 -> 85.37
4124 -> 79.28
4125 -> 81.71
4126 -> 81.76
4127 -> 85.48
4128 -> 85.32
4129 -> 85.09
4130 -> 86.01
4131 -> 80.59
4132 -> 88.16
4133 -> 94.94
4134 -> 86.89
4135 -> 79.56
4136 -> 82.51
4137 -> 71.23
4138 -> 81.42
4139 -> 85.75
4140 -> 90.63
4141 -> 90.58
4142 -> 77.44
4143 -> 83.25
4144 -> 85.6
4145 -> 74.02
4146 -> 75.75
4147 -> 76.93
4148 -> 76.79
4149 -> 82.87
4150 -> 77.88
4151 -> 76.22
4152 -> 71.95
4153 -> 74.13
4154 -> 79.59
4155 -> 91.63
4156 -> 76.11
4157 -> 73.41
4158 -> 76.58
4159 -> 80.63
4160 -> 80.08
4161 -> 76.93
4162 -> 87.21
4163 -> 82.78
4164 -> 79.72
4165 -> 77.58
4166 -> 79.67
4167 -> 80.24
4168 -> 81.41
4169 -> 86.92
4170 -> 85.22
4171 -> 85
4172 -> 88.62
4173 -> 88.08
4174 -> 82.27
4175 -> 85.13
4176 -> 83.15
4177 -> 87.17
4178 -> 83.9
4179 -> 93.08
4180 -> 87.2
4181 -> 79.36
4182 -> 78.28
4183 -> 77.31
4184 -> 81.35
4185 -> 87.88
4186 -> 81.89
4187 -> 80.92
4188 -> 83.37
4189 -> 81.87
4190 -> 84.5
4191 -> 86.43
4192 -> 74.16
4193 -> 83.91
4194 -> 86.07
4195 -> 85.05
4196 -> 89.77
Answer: 0.3 angstrom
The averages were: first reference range 93.5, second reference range 81.3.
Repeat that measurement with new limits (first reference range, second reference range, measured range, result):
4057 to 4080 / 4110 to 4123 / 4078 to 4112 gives 1.8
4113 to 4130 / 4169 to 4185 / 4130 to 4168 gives 2.0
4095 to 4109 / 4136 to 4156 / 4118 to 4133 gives 0.1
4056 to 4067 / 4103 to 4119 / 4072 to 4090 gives -0.3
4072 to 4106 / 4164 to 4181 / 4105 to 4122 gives 0.1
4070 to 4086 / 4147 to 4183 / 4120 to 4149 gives 1.2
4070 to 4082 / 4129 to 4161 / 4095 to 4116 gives 0.4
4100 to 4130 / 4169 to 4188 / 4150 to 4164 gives 1.1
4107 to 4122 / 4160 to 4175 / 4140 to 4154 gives 1.0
